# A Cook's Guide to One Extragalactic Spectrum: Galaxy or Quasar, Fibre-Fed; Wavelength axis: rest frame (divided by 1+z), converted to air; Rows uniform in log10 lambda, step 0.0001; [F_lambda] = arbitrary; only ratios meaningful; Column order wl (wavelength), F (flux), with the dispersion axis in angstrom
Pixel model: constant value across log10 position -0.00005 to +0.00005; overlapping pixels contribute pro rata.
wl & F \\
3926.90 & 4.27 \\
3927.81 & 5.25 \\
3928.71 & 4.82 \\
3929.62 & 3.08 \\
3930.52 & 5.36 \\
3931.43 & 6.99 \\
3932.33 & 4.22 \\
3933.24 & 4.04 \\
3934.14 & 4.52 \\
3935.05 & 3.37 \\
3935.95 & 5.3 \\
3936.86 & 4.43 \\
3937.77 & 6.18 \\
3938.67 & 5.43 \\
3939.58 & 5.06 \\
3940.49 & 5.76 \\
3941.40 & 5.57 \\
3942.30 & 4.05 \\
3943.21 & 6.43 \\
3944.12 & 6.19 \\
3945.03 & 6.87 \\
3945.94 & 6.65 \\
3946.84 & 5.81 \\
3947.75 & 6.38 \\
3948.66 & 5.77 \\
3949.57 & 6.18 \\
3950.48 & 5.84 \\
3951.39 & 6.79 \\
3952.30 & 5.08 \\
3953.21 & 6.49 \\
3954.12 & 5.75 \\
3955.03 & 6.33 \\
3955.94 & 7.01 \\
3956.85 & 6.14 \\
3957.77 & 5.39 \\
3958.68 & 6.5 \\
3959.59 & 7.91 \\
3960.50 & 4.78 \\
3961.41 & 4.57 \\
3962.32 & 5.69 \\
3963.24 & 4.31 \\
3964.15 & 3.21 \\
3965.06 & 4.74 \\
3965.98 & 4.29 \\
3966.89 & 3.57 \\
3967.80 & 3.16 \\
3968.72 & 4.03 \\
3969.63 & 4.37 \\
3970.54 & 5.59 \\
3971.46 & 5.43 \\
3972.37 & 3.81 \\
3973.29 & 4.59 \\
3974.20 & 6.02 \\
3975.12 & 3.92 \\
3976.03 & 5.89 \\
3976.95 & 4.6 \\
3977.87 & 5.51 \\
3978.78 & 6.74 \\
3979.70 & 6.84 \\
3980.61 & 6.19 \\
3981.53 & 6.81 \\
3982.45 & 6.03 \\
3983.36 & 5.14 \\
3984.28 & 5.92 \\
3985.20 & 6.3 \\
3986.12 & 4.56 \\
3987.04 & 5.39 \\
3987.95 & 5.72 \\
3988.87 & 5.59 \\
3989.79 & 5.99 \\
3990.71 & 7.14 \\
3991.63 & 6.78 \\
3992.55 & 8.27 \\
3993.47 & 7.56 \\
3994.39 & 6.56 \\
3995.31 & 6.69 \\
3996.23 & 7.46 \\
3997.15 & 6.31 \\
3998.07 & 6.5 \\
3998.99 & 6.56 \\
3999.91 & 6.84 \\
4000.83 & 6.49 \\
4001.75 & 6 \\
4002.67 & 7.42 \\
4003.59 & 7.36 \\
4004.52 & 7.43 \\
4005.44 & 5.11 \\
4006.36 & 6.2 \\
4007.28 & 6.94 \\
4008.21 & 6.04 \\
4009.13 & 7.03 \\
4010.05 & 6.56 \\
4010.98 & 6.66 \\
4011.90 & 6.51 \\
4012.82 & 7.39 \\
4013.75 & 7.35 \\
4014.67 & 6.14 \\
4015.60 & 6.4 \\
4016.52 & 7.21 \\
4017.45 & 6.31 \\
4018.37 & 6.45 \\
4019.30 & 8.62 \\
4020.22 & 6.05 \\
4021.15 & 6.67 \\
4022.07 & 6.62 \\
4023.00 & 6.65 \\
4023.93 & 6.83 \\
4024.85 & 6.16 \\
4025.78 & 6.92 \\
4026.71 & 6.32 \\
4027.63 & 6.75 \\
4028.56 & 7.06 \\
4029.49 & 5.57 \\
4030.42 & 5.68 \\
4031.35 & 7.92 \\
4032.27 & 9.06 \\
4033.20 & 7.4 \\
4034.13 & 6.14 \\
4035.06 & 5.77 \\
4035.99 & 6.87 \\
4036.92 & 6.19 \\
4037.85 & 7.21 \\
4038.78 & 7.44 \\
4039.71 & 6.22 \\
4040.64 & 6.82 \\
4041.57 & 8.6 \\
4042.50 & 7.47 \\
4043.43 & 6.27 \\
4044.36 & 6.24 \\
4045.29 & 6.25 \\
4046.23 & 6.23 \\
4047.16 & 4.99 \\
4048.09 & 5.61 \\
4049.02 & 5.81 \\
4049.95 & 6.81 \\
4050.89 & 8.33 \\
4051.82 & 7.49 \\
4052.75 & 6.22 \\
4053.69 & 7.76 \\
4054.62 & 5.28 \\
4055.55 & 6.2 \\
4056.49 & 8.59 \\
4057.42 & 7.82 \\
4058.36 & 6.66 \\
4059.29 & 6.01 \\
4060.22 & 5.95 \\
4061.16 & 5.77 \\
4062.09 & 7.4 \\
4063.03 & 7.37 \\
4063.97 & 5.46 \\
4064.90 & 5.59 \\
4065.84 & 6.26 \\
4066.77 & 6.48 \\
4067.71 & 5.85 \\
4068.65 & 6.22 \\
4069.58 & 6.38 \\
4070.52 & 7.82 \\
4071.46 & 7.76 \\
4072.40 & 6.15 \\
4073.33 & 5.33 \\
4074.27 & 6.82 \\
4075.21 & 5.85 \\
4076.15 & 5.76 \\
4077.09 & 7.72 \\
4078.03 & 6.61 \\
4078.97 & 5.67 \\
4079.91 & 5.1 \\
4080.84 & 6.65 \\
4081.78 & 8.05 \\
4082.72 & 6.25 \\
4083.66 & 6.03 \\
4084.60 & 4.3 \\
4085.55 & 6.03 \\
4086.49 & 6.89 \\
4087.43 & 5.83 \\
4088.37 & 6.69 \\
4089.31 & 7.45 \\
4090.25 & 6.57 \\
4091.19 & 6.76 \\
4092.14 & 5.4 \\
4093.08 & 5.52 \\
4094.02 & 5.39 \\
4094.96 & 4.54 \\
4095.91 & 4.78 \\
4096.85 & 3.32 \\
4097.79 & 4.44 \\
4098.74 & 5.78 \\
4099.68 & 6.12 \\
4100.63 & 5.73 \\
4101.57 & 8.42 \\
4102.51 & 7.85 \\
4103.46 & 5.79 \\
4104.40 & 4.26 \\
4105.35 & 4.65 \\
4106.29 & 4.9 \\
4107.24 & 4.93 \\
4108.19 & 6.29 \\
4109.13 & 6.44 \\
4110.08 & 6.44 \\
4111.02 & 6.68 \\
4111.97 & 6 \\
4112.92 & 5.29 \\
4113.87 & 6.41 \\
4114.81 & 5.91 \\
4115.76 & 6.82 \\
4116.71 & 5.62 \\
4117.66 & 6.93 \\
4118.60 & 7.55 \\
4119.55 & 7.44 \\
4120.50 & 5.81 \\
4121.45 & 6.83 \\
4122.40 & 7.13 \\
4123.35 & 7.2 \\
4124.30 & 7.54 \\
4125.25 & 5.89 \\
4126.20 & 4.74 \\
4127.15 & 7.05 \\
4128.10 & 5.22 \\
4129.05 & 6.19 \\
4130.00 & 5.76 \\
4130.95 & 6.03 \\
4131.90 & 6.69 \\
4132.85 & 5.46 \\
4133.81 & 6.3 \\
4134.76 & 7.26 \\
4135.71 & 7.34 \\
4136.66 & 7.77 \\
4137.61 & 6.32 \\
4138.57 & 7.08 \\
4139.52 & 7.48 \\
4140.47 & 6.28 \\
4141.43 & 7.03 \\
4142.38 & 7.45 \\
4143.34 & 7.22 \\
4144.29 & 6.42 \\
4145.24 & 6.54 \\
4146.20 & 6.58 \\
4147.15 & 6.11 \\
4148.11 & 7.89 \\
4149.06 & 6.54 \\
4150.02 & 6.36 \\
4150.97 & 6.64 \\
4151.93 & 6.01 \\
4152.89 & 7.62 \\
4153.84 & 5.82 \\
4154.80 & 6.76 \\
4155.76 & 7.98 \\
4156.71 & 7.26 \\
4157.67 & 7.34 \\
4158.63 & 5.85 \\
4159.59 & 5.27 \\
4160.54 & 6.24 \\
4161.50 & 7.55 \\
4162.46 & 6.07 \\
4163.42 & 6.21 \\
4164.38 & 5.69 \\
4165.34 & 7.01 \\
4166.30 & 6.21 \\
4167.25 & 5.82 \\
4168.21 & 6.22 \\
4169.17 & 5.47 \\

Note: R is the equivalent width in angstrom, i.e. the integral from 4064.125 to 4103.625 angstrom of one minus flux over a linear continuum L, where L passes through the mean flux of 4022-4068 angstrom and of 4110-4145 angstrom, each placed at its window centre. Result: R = 2.8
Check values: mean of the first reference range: 6.65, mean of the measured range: 6.14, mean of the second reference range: 6.56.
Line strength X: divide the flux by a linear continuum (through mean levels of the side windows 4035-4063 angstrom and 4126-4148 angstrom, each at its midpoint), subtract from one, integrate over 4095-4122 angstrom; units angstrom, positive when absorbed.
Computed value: 2.7 angstrom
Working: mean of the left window 6.7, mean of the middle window 5.96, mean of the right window 6.58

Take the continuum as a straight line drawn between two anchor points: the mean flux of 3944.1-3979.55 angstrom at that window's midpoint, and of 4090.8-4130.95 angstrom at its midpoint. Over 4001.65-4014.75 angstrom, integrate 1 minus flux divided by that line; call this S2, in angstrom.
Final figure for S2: -2.6 angstrom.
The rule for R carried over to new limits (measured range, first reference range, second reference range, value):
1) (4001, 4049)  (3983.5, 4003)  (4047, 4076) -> -1.43 angstrom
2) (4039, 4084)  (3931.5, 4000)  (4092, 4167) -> -3.79 angstrom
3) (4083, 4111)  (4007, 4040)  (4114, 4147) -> 3.62 angstrom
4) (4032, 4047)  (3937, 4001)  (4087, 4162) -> -1.98 angstrom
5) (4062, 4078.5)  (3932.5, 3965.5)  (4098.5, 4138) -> -1.01 angstrom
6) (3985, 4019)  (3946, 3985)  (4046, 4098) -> -4.99 angstrom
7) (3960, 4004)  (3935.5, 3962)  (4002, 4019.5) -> 4.70 angstrom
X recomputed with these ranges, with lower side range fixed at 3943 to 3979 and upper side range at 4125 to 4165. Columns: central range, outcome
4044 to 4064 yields -1.9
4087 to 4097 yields 0.8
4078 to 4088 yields 0.1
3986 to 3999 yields -2.0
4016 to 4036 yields -3.2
